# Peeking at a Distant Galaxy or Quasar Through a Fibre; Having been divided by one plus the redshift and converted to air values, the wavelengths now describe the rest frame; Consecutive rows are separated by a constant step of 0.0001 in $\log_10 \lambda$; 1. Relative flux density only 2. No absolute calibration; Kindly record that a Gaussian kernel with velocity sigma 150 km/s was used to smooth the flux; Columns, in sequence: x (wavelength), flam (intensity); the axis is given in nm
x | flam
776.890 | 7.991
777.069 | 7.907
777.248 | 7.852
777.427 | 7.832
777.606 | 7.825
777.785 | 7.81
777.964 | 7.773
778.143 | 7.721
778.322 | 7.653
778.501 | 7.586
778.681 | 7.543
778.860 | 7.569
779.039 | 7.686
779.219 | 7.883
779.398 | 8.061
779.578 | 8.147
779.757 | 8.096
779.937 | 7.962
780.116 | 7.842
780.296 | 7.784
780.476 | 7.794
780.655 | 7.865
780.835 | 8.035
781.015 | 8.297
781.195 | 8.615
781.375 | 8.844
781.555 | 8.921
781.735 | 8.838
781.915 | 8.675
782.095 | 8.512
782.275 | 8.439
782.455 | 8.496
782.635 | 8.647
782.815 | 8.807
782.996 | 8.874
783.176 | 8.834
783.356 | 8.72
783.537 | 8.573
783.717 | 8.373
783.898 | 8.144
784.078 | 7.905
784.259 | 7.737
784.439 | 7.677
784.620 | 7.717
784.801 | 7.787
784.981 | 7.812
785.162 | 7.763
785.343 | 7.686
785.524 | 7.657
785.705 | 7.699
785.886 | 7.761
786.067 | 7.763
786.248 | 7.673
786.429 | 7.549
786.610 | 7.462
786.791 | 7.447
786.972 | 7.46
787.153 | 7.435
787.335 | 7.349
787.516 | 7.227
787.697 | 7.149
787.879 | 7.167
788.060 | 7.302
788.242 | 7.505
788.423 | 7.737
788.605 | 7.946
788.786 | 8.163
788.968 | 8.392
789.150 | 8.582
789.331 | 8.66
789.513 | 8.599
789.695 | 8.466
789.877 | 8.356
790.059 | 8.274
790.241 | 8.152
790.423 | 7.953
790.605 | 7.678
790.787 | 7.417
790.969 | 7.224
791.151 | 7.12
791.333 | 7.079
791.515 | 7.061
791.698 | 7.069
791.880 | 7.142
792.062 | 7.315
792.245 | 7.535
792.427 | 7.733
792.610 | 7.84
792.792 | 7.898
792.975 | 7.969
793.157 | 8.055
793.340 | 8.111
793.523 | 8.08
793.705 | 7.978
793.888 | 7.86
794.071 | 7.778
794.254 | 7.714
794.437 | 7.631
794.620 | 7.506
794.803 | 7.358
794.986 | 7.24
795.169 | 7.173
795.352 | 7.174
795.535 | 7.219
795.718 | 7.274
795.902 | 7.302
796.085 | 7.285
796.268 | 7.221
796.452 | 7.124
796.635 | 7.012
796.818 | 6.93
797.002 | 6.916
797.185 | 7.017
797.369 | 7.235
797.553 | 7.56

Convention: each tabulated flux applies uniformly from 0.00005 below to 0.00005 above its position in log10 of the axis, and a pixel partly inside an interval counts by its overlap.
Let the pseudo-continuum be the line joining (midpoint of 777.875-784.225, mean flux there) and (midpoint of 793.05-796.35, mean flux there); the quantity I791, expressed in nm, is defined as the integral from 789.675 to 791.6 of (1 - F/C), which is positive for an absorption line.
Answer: 0.02 nm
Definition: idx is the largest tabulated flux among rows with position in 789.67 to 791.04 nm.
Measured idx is 8.466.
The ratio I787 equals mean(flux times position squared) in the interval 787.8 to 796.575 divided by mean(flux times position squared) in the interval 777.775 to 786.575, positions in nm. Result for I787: 0.97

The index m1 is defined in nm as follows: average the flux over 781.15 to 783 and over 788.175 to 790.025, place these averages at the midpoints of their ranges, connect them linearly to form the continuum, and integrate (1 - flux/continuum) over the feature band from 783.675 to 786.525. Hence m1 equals 0.241 nm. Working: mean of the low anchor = 8.69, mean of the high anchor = 8.25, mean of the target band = 7.78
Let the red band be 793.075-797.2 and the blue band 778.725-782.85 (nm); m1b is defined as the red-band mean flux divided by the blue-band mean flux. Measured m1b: 0.90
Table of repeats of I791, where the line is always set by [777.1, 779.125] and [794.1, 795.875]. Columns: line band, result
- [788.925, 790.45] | -0.186 nm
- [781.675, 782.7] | -0.128 nm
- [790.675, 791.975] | 0.049 nm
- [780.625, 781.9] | -0.145 nm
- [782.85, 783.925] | -0.142 nm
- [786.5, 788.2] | 0.043 nm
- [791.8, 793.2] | -0.047 nm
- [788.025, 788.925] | -0.034 nm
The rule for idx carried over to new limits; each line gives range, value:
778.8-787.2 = 8.921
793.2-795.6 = 8.111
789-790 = 8.66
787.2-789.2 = 8.582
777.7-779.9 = 8.147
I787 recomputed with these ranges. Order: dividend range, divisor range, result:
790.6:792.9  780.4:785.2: 0.91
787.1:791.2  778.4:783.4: 0.97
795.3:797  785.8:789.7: 0.94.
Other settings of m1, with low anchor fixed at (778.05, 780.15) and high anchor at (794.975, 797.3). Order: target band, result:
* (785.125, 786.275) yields -0.024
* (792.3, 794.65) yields -0.199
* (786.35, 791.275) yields -0.222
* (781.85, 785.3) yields -0.288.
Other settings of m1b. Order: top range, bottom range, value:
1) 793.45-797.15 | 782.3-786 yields 0.91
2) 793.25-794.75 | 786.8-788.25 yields 1.07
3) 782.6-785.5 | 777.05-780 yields 1.05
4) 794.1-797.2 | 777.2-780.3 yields 0.93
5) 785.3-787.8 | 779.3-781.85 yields 0.91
